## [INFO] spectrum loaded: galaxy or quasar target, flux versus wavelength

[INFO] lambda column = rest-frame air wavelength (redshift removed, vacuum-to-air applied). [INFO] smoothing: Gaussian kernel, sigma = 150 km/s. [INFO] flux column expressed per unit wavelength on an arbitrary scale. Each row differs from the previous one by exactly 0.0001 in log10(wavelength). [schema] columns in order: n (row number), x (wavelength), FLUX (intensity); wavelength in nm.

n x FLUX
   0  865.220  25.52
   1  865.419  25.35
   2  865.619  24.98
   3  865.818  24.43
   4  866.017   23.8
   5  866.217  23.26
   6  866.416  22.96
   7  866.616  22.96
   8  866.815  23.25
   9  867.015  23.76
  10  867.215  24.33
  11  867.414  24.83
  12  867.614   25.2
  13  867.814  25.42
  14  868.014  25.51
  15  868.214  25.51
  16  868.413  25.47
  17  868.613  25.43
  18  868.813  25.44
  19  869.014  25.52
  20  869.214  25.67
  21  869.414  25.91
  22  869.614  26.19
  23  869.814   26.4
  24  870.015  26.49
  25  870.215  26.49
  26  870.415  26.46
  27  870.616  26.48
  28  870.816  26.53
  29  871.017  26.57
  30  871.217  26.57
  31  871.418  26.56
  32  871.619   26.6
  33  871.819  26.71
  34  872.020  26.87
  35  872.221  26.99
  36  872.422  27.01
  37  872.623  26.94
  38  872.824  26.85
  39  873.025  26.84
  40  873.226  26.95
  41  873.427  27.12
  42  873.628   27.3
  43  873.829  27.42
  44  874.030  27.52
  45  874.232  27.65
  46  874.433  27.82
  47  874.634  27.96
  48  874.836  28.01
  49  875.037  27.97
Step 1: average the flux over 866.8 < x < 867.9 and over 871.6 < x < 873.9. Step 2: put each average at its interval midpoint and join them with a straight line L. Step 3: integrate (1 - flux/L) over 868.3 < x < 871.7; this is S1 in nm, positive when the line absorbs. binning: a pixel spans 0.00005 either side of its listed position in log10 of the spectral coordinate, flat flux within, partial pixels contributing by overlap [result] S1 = -0.06 nm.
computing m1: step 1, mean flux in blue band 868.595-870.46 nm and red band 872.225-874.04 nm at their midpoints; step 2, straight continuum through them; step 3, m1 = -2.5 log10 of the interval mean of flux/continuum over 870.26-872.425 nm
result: 0.00 mag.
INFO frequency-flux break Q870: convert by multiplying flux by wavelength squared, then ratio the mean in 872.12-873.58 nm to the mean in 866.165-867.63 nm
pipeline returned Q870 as 1.2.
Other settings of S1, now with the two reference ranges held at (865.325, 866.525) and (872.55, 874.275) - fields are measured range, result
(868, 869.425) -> -0.02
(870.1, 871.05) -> -0.02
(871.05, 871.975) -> -0.01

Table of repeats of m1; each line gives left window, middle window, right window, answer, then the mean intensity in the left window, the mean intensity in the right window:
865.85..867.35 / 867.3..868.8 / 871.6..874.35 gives -0.04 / 23.6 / 27.1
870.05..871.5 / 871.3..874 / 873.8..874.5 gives 0.01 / 26.5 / 27.6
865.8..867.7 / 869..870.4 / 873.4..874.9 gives -0.03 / 23.8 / 27.6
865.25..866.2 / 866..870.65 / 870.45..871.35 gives 0.02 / 24.6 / 26.5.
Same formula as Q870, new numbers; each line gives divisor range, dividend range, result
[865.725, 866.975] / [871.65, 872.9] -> 1.16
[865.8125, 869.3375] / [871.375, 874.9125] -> 1.12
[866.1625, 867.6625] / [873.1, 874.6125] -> 1.17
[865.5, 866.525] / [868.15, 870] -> 1.09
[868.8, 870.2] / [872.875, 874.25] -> 1.06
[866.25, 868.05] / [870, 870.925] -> 1.10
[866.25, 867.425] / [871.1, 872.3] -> 1.15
